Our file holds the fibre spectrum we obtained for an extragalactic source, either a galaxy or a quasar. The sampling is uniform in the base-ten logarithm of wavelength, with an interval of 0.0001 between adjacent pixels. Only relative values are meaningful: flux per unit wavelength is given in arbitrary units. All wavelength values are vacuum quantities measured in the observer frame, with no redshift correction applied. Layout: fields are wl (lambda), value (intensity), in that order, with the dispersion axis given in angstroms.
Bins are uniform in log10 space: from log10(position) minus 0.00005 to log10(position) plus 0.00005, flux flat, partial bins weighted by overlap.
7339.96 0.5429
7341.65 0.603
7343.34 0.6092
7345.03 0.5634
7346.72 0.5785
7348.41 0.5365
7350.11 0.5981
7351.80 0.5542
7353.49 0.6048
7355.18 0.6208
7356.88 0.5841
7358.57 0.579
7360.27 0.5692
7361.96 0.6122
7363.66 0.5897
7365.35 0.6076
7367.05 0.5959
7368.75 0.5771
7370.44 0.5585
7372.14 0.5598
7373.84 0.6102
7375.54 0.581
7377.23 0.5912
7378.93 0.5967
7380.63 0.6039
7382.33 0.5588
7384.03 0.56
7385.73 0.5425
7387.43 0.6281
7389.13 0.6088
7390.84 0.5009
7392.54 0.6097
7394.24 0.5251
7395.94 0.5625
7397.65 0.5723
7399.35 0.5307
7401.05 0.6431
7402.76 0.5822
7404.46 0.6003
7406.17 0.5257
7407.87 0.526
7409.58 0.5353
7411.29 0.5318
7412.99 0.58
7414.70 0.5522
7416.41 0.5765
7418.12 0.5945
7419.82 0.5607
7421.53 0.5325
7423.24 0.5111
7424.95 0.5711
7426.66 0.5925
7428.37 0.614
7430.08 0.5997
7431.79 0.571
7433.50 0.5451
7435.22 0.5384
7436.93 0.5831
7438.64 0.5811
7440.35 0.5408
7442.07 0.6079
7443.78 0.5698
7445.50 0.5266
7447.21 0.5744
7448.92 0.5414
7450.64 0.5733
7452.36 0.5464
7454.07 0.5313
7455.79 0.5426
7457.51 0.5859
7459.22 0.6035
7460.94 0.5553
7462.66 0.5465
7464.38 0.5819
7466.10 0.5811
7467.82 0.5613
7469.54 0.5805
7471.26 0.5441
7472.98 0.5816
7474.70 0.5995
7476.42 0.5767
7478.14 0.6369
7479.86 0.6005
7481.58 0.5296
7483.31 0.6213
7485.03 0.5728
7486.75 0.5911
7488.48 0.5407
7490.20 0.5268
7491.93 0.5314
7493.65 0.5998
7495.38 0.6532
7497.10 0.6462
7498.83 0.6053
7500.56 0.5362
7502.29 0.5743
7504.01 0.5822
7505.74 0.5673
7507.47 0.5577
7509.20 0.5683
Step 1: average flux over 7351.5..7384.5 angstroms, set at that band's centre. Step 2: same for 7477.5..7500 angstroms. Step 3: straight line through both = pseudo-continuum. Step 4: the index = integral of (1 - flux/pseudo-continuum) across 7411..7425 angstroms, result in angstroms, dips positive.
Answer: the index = 0.72 angstroms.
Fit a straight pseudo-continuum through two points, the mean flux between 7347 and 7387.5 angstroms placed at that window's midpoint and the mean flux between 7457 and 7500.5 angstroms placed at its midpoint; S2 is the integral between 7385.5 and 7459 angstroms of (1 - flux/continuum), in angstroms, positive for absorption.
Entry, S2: 2.2 angstroms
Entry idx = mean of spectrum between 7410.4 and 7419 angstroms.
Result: 0.567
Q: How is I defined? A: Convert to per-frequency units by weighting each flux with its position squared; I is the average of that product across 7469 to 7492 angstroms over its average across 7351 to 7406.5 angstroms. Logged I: 1.0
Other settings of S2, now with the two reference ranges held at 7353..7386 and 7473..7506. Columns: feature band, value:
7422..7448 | 0.8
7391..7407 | 0.4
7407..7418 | 0.6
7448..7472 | 0.9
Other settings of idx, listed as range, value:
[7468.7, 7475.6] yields 0.577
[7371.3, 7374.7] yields 0.584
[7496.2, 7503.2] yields 0.591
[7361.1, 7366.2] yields 0.604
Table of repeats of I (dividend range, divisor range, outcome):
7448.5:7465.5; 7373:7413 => 1.00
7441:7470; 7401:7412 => 1.03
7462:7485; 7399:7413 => 1.05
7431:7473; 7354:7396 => 0.99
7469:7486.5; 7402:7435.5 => 1.06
